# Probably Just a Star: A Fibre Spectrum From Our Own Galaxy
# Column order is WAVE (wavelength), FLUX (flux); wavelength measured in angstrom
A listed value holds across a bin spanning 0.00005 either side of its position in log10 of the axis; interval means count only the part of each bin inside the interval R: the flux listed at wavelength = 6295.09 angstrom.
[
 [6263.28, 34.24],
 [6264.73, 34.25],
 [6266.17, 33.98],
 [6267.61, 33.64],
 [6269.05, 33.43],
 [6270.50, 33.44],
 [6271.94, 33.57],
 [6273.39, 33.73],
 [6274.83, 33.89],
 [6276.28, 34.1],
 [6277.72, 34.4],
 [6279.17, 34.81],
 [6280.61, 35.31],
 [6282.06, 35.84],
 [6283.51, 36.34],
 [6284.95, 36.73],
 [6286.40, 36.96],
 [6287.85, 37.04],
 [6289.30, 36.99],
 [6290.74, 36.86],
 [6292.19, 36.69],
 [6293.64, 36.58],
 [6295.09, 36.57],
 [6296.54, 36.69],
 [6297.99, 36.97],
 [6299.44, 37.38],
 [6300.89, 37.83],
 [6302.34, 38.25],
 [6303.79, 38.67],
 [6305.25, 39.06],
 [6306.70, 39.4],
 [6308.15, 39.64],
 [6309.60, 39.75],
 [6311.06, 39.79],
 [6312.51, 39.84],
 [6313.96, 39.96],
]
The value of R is 36.57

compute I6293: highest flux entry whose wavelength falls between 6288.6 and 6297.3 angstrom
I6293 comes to 36.99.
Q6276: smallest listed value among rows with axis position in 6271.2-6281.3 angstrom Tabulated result 33.57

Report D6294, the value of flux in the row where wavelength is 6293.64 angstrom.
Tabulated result 36.58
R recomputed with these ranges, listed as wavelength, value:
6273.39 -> 33.73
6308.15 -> 39.64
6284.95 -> 36.73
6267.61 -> 33.64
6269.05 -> 33.43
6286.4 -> 36.96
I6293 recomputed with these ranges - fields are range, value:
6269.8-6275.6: 33.89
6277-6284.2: 36.34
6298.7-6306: 39.06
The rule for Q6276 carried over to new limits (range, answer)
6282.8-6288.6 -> 36.34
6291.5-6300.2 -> 36.57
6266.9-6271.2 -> 33.43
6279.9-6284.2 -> 35.31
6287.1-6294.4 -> 36.58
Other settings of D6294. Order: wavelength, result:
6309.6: 39.75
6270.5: 33.44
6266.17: 33.98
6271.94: 33.57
